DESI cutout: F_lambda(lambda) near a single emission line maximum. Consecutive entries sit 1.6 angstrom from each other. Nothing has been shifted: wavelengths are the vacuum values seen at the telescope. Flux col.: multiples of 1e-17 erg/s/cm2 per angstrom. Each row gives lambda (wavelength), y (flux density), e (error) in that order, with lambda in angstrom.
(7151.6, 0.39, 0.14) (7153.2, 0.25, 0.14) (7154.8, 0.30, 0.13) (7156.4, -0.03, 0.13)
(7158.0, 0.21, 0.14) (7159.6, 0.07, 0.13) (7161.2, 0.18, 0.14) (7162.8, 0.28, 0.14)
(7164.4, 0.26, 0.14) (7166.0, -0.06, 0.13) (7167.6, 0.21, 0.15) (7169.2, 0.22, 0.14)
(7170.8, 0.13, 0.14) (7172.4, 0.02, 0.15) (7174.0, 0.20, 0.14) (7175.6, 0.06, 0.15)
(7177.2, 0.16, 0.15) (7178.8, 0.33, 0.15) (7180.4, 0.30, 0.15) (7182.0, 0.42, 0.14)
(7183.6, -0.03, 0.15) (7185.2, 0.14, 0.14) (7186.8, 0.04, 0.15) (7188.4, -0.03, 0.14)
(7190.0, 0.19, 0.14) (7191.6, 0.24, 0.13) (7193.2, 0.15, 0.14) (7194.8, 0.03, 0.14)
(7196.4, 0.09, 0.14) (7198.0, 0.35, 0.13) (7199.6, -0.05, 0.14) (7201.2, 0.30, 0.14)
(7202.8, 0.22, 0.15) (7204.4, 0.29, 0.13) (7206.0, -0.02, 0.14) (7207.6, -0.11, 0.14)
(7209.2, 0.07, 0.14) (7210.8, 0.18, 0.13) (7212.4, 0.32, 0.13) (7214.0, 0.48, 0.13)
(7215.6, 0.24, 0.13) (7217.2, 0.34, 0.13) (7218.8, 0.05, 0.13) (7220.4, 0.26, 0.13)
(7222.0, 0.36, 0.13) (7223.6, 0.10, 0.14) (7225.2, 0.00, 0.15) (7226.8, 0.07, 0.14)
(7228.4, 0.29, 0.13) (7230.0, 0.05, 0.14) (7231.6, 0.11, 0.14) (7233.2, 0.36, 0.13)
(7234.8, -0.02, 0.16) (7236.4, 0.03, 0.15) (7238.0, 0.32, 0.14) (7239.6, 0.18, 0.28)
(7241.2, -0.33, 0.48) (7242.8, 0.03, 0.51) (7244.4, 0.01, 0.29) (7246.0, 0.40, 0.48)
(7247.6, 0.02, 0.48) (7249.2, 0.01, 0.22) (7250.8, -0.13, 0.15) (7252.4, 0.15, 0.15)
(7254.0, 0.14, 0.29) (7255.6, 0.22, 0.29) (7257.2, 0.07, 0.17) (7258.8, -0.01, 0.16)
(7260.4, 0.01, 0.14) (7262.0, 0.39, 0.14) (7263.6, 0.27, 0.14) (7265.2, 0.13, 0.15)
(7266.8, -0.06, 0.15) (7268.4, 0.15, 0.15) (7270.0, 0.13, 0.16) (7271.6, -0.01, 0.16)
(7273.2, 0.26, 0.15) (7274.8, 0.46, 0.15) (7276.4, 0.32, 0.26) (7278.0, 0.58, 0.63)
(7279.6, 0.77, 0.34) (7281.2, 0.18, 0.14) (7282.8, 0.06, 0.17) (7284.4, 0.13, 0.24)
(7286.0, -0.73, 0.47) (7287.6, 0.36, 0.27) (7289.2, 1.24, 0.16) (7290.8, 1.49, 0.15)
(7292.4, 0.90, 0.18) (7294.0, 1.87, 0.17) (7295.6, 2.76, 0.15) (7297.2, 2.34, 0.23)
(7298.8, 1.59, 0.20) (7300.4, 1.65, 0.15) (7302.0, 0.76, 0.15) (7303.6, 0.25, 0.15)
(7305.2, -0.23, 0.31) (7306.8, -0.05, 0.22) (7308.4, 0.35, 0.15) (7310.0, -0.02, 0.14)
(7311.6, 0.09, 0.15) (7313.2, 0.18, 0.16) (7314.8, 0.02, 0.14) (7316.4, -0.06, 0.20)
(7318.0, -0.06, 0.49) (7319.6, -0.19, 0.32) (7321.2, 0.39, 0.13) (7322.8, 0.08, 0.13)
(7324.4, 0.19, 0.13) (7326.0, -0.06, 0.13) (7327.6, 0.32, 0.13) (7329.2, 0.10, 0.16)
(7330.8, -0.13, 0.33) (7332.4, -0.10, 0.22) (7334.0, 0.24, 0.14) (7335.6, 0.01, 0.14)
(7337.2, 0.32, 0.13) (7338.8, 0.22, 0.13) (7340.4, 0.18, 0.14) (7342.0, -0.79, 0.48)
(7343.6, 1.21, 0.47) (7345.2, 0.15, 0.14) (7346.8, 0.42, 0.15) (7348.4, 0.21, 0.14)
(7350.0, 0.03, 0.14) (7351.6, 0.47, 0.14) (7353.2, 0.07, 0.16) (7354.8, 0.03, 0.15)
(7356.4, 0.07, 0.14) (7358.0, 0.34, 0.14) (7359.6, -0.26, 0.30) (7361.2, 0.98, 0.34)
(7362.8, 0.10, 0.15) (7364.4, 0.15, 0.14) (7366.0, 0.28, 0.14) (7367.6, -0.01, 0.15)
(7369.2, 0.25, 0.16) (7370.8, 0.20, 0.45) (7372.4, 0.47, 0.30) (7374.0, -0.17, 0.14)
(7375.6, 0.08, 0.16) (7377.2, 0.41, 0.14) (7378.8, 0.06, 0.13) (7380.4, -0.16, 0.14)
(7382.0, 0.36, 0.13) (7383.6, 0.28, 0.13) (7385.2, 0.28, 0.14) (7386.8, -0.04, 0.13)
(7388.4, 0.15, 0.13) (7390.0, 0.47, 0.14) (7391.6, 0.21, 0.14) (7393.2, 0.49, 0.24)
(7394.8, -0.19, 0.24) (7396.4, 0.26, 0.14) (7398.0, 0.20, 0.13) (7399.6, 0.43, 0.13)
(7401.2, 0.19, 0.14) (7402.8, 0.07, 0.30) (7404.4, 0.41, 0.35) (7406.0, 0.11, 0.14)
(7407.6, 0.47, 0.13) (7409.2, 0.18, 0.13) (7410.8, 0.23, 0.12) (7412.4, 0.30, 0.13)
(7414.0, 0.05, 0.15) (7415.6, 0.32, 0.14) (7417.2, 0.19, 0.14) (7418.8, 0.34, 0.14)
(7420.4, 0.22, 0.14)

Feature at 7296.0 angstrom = [O II] 3727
